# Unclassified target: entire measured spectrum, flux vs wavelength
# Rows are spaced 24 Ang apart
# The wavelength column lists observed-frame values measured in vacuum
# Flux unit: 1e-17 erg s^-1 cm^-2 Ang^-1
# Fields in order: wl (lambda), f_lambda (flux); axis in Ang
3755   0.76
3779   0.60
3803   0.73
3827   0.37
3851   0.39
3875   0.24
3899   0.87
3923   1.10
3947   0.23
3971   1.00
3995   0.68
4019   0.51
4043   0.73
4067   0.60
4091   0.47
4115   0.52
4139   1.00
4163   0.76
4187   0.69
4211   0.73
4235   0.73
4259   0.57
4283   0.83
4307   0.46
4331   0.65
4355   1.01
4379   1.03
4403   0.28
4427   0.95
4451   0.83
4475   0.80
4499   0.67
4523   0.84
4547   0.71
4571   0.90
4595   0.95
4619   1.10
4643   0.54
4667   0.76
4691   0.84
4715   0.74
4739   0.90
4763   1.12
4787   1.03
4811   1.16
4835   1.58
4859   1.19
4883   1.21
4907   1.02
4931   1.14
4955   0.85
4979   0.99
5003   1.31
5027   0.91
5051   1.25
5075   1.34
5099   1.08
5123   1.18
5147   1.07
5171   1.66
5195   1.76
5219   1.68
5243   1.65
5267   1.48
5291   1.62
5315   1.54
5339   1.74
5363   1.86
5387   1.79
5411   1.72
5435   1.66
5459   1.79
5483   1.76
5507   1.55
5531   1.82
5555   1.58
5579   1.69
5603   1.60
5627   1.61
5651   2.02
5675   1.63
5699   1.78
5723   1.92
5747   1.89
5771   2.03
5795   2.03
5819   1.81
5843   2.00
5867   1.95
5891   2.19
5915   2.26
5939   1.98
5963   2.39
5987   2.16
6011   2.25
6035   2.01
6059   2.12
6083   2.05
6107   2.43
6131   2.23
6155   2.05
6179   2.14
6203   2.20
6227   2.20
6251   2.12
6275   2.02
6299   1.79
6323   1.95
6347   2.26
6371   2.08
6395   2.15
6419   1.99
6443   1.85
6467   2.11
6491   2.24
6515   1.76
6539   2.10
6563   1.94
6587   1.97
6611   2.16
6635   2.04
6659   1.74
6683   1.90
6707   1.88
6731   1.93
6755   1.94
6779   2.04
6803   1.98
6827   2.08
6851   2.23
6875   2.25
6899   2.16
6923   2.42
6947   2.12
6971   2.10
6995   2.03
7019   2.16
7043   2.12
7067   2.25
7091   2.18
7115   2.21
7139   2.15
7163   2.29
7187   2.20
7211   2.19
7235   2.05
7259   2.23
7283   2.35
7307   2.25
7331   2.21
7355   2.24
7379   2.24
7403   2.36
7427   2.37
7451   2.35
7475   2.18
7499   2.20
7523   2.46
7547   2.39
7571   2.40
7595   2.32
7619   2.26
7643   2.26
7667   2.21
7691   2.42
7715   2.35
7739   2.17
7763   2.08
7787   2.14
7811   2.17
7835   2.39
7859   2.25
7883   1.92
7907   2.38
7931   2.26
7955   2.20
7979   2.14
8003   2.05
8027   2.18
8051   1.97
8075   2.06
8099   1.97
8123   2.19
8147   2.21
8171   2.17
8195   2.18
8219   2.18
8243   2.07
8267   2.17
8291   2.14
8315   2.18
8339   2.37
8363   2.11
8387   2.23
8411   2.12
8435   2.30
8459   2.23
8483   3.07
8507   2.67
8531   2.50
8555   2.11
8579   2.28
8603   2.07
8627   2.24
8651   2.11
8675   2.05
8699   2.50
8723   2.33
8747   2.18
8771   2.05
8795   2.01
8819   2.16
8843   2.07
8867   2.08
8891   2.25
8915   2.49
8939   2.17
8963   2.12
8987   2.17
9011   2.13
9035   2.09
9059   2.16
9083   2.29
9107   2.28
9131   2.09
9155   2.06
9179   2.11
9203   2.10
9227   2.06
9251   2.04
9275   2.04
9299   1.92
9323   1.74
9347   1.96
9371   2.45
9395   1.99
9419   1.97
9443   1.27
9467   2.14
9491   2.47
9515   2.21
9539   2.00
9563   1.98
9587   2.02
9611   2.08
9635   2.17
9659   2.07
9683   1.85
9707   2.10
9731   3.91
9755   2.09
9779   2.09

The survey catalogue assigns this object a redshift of 0.29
